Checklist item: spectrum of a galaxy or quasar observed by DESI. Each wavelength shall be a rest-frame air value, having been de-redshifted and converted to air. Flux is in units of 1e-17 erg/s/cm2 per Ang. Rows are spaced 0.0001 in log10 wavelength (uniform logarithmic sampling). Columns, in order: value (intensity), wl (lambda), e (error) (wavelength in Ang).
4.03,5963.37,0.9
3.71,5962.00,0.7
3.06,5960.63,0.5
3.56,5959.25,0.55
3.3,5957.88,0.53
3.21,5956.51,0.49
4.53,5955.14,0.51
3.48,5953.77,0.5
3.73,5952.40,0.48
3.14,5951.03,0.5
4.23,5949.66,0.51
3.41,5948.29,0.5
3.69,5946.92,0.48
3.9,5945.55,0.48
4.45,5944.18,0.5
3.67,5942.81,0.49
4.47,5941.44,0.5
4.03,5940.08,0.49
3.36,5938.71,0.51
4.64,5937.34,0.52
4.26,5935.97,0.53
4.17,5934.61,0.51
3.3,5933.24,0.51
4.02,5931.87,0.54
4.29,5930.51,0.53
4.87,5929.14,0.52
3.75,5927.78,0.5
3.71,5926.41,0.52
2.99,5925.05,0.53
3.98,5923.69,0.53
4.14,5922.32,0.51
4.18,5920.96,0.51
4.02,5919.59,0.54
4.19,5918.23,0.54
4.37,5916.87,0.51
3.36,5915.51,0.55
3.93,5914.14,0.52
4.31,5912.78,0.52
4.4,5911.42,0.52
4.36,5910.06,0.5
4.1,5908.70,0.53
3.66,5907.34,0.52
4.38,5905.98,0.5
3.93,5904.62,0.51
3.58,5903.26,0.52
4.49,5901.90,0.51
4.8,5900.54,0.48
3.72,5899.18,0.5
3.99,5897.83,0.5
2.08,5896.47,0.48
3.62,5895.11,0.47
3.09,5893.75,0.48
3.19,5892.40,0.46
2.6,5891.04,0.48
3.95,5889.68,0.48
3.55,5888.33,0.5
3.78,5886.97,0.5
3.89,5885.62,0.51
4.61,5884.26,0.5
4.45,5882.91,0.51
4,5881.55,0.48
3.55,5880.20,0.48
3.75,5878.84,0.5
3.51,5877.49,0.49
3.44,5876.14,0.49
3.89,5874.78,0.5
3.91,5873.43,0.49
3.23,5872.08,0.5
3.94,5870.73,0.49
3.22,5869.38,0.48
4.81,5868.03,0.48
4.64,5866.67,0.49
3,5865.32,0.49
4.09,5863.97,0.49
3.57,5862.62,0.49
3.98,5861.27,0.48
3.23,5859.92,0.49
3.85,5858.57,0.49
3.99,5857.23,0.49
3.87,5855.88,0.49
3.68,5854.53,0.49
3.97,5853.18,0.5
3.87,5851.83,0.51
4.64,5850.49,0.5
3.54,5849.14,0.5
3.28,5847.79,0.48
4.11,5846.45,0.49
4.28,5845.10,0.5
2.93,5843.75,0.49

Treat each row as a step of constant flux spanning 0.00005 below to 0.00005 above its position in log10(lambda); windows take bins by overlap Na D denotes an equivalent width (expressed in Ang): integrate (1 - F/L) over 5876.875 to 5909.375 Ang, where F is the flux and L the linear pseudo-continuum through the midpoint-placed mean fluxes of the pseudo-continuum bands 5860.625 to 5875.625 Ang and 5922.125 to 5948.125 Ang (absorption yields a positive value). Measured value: 1.0 Ang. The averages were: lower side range 3.84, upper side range 3.97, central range 3.76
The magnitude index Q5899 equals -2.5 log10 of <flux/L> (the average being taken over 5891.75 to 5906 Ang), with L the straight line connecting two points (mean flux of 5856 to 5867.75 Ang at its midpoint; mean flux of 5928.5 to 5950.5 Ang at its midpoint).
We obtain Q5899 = 0.07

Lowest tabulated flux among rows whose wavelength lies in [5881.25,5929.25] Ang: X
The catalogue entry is 2.08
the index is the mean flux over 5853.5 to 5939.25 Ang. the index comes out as 3.86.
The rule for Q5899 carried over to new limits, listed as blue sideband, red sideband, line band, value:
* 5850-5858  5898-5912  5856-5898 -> 0.103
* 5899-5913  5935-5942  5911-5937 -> 0.038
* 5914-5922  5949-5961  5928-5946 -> -0.083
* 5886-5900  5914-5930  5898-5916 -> -0.120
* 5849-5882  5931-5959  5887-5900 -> 0.144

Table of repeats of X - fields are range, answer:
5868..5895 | 2.6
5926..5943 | 3.3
